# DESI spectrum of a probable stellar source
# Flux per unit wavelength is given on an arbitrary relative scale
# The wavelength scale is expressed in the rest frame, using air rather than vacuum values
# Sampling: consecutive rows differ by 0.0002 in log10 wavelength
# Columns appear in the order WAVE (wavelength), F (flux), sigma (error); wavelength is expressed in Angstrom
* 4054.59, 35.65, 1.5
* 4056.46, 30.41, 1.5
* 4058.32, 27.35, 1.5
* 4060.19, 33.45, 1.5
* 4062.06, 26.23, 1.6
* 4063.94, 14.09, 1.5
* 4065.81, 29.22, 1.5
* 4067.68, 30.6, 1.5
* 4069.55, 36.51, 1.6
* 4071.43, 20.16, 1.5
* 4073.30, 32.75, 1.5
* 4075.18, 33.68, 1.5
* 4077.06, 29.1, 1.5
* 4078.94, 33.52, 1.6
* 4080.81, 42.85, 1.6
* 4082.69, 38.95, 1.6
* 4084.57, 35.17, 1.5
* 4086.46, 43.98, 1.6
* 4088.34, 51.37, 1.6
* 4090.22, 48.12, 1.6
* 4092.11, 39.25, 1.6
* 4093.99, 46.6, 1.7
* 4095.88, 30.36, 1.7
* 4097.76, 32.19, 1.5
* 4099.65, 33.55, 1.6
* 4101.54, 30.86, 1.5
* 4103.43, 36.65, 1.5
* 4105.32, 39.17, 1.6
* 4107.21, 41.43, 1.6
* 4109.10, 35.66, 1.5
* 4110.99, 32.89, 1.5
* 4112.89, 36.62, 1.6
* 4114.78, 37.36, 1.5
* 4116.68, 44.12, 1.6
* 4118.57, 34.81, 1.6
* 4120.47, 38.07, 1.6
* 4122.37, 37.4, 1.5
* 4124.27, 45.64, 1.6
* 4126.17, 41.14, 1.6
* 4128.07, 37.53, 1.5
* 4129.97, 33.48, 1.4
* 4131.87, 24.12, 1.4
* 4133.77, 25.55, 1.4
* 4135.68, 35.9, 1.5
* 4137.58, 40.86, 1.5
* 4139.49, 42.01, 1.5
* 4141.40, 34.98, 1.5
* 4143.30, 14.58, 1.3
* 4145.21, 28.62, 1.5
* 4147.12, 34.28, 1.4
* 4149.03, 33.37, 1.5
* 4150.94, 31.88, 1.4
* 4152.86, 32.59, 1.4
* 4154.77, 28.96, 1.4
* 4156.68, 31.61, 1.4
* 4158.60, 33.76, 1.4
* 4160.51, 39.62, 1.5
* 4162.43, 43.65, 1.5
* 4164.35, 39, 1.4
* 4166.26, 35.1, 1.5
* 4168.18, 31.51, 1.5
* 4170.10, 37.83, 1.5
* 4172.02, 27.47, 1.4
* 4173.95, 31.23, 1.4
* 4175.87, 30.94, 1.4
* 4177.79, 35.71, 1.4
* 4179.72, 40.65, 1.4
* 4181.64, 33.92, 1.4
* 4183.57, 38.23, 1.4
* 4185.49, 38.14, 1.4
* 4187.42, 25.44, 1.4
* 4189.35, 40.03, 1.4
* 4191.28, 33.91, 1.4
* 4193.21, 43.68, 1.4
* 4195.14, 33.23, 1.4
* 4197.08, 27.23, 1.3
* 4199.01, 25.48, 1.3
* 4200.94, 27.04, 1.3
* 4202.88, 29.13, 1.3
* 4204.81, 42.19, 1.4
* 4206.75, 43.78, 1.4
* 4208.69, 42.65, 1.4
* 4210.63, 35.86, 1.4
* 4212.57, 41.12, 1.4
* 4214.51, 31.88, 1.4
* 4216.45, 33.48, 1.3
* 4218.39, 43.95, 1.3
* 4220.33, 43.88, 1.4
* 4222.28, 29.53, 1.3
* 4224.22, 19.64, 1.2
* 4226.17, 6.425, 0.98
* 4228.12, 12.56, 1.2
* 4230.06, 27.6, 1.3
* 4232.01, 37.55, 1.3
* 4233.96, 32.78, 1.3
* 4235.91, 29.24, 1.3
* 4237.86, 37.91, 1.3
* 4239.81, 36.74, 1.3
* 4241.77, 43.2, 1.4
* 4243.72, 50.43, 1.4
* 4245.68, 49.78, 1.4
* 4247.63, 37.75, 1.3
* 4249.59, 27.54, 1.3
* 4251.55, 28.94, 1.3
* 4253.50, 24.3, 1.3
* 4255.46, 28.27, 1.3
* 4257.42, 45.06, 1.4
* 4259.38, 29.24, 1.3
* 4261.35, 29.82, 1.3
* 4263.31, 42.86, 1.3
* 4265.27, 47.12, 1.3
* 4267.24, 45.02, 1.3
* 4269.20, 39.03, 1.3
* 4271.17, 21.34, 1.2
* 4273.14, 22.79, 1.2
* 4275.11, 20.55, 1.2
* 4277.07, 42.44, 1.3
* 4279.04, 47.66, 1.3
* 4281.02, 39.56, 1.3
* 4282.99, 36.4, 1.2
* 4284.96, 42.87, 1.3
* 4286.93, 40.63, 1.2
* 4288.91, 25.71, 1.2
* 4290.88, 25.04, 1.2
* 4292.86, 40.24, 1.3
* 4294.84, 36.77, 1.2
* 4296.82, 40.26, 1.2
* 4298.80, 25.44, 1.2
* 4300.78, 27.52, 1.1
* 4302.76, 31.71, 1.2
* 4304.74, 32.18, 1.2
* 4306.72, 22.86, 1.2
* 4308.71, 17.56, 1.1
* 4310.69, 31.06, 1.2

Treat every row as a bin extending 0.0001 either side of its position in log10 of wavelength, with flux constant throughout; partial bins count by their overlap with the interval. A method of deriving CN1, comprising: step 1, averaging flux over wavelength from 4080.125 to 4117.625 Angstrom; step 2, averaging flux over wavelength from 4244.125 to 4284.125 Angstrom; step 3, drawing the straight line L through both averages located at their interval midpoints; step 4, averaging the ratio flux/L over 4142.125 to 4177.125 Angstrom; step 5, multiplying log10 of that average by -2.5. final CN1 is 0.15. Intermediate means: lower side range 38.8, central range 32.6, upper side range 35.5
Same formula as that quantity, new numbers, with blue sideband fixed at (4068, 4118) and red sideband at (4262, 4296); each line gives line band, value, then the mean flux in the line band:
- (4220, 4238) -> 0.338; 26.7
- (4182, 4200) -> 0.081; 33.9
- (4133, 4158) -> 0.150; 32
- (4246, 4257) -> 0.158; 31.4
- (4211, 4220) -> -0.044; 38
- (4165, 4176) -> 0.125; 32.6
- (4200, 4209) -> -0.002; 36.6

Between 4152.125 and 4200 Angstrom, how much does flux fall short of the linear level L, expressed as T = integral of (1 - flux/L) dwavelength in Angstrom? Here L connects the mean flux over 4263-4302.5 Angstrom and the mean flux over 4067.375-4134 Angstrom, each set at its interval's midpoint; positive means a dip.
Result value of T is 2.2 Angstrom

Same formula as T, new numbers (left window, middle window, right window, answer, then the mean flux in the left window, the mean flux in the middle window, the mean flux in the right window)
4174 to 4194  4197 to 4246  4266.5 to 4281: 1.9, 35.8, 33.8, 34.3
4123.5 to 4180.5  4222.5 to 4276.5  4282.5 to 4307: 1.6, 34.1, 32.4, 33.1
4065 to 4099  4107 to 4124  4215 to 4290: -0.9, 36.4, 37.7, 34.2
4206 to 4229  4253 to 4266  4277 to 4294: 0.0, 32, 35.4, 37.6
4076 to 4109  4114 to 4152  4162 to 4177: 1.6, 38.3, 34.8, 34.3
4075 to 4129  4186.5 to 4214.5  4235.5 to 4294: 1.4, 38.3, 35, 36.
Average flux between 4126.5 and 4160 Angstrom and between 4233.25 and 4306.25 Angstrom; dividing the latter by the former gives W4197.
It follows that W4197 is 1.09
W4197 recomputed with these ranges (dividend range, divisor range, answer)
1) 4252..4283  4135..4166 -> 1.02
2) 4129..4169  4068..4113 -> 0.90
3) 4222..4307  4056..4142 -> 0.94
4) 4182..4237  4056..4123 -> 0.93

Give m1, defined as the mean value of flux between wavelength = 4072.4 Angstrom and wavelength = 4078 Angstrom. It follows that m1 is 31.8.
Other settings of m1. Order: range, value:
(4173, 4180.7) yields 34.7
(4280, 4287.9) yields 39.9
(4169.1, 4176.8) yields 31.8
